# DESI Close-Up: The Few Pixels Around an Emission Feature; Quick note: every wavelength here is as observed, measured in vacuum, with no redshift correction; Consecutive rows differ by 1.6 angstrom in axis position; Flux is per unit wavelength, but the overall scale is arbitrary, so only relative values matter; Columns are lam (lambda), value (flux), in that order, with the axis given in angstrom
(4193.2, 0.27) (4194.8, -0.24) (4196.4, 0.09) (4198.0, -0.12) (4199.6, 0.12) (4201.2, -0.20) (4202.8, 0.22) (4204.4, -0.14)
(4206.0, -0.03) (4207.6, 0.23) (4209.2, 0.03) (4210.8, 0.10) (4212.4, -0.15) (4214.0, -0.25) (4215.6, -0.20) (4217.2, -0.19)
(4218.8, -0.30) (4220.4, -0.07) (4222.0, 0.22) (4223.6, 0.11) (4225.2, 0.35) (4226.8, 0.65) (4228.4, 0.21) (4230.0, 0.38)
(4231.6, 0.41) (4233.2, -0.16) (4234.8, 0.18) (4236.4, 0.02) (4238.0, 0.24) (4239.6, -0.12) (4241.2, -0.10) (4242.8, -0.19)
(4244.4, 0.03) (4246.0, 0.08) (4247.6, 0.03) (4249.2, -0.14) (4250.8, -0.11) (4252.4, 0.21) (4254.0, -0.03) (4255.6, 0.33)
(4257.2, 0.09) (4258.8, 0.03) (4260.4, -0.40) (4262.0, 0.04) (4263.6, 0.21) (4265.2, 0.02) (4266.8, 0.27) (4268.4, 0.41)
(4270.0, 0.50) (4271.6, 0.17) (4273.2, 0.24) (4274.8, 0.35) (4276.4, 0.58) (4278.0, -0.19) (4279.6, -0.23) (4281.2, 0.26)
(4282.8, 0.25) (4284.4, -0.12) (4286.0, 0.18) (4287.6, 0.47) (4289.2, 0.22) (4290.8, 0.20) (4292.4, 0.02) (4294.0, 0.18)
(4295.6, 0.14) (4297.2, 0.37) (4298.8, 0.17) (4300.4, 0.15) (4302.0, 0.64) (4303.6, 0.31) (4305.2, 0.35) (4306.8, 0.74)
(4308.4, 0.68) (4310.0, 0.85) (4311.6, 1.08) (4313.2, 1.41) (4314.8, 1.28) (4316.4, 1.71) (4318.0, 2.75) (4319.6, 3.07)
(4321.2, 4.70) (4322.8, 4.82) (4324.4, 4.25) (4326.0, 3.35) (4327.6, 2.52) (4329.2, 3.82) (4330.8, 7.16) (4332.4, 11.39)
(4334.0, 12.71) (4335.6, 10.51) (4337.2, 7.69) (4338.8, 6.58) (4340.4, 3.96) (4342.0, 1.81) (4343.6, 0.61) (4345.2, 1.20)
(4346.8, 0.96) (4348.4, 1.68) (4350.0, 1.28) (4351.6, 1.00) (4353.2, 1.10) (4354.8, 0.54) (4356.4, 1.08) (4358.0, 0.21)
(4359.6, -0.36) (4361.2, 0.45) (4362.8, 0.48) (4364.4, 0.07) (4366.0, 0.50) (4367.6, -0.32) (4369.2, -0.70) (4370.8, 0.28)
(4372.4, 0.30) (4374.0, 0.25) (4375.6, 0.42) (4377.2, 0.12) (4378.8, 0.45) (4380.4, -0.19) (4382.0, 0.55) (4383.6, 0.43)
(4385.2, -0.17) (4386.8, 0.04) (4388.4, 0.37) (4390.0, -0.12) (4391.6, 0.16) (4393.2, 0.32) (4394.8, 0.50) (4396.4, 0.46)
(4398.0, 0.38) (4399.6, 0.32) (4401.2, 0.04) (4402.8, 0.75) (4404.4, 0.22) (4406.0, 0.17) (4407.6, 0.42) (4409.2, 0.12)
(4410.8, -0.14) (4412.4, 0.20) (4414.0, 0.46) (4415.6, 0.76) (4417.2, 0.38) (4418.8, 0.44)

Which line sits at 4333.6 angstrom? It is Lyman alpha 1216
